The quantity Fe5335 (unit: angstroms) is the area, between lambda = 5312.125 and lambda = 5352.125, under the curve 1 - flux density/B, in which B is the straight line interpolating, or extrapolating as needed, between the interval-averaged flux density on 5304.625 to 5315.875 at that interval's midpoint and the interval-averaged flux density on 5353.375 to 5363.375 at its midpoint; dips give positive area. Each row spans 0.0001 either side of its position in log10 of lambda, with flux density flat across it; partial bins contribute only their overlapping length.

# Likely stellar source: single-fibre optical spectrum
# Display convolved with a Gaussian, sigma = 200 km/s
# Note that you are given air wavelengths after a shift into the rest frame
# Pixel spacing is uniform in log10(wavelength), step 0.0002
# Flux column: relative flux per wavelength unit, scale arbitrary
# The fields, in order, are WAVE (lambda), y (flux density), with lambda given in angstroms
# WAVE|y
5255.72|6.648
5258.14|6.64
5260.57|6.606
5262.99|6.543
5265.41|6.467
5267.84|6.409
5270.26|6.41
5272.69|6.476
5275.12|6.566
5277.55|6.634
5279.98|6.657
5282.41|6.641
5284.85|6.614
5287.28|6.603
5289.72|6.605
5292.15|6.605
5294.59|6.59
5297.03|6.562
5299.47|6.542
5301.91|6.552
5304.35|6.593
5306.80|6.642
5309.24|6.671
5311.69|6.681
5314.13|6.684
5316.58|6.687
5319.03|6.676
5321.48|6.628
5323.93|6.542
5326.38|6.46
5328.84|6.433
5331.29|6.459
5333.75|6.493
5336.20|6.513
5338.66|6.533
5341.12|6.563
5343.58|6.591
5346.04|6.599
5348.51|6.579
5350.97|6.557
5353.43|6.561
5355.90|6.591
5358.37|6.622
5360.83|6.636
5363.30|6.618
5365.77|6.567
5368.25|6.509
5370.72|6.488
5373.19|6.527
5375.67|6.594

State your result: 0.4 angstroms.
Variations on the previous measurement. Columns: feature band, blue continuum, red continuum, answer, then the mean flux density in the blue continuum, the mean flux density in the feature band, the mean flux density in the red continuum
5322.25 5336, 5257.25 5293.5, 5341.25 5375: 0.18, 6.56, 6.49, 6.57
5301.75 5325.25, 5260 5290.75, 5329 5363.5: -0.29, 6.56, 6.64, 6.56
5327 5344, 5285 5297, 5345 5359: 0.20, 6.6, 6.51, 6.58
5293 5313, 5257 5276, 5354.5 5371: -0.20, 6.51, 6.6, 6.58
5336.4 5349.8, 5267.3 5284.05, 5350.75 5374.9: -0.01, 6.55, 6.57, 6.57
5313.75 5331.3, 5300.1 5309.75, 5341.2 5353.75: 0.06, 6.61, 6.57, 6.58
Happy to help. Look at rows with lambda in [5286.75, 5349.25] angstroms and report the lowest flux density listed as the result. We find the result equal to 6.433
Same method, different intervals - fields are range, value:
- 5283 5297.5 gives 6.562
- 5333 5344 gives 6.493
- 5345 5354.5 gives 6.557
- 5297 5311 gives 6.542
